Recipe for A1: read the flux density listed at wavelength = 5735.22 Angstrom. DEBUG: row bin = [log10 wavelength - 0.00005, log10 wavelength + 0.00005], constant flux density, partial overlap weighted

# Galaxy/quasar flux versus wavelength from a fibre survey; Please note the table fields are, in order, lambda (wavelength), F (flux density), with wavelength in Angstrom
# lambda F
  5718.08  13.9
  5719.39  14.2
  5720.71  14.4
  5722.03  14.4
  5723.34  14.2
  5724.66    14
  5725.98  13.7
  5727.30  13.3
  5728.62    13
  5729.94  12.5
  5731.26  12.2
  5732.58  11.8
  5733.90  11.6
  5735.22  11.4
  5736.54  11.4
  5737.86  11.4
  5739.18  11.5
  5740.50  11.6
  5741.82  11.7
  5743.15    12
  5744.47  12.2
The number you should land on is 11.4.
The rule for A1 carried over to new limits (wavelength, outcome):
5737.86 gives 11.4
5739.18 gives 11.5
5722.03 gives 14.4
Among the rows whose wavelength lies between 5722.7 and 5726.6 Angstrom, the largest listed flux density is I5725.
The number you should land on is 14.2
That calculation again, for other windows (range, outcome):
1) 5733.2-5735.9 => 11.6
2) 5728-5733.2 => 13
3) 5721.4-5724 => 14.4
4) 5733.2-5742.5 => 11.7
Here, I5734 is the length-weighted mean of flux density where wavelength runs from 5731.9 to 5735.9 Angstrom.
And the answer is 11.6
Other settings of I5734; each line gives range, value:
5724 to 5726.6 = 13.8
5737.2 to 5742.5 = 11.5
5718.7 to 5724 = 14.3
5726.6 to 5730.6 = 12.9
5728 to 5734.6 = 12.2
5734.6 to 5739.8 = 11.4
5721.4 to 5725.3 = 14.2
